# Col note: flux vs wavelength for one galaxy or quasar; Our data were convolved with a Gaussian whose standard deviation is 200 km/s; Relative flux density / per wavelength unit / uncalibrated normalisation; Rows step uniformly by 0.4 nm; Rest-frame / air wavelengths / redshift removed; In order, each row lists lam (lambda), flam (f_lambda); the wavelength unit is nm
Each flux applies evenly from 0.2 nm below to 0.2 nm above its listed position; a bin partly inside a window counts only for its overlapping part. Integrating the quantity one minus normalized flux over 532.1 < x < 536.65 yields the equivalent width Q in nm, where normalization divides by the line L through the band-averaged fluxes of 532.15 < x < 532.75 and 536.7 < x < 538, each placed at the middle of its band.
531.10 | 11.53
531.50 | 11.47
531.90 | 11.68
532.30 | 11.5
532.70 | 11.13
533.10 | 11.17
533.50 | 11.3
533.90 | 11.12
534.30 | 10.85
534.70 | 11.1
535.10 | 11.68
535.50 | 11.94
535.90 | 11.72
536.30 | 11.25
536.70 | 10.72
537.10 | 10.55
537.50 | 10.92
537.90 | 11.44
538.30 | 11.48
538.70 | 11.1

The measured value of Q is -0.06 nm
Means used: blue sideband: 11.3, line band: 11.3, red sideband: 10.9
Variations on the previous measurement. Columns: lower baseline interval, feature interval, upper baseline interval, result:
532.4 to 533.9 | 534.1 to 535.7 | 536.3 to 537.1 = -0.06 nm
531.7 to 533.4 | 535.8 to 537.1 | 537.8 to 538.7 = 0.03 nm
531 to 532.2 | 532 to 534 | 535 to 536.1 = 0.06 nm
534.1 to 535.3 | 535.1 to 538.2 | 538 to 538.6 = 0.02 nm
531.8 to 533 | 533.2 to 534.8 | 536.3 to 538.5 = 0.03 nm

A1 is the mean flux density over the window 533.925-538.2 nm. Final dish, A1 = 11.2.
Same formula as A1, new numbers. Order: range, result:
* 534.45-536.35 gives 11.5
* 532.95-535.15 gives 11.2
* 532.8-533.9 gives 11.2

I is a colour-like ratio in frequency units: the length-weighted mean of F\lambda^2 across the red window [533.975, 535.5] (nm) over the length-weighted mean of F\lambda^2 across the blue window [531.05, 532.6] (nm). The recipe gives 0.99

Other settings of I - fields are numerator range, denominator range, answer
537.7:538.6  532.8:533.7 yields 1.04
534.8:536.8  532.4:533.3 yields 1.04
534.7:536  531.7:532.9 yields 1.03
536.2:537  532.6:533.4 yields 0.99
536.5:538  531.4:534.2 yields 0.98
